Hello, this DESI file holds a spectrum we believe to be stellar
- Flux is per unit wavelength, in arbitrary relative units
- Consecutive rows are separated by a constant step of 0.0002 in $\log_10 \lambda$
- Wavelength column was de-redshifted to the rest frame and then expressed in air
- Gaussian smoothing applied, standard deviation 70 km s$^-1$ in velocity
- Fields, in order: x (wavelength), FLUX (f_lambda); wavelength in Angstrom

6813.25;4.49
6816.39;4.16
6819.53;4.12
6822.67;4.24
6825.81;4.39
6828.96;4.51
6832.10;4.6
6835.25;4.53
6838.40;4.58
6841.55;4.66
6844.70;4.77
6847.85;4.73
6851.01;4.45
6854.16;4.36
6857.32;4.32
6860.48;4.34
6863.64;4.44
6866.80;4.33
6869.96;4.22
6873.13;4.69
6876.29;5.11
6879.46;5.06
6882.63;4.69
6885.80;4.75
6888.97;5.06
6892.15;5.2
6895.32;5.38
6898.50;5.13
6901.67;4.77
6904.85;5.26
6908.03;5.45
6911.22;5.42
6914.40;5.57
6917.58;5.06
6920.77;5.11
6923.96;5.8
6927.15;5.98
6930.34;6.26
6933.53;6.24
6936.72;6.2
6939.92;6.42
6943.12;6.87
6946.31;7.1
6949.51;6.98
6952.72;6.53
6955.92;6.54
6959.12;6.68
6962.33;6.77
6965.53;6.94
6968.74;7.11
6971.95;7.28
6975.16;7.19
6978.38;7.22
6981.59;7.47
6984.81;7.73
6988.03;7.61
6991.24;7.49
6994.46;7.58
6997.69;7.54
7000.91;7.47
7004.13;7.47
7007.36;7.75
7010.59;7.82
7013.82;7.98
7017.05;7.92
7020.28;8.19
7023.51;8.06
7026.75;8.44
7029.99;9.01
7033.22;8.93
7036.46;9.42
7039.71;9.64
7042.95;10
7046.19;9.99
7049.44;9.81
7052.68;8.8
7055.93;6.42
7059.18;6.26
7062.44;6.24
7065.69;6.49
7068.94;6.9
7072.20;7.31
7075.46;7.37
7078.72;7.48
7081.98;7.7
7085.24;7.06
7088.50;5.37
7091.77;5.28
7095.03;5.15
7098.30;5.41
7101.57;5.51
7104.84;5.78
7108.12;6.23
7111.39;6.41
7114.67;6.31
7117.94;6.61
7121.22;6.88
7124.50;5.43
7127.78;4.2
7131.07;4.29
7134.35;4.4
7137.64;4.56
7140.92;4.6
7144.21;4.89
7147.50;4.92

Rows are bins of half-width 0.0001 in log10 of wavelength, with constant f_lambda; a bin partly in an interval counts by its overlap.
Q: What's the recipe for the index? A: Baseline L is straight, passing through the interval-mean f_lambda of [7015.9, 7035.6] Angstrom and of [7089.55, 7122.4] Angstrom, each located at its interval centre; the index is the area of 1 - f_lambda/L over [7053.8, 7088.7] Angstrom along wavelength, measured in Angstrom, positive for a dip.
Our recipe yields 0.7 Angstrom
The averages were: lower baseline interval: 8.48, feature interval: 6.87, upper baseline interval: 5.93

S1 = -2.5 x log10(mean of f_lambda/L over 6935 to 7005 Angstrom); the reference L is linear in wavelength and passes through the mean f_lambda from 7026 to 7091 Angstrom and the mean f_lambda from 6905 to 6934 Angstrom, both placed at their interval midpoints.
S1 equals -0.11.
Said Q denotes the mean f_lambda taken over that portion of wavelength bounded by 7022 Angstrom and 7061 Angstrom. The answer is 8.72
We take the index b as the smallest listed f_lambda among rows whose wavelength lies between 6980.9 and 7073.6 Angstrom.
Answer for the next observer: 6.24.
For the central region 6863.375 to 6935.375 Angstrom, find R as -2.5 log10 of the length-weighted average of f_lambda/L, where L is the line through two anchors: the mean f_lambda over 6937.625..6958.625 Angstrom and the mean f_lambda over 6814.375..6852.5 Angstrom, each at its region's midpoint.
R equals 0.12 mag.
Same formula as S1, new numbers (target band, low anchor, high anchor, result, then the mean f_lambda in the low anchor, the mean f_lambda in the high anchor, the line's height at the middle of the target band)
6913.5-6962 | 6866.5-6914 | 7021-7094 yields -0.080 mag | 5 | 7.8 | 5.79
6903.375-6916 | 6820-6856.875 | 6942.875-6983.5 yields 0.095 mag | 4.51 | 6.98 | 5.92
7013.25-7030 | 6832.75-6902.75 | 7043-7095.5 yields -0.232 mag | 4.71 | 7.23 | 6.63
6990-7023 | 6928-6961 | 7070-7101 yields -0.187 mag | 6.57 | 6.43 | 6.51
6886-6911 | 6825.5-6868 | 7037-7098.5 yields 0.002 mag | 4.51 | 7.38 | 5.18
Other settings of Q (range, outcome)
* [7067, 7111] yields 6.35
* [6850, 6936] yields 5.07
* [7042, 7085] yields 7.69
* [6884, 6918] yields 5.19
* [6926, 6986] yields 6.82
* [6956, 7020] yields 7.42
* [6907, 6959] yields 6.12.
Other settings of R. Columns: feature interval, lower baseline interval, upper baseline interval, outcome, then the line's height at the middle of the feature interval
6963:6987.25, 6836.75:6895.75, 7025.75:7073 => -0.07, 6.81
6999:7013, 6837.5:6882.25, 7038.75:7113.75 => -0.22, 6.24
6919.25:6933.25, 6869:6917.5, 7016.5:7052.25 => 0.03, 6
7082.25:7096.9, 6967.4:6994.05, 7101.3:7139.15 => 0.01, 5.96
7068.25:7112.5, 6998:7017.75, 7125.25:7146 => -0.12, 5.66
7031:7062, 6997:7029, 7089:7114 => -0.23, 7.06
